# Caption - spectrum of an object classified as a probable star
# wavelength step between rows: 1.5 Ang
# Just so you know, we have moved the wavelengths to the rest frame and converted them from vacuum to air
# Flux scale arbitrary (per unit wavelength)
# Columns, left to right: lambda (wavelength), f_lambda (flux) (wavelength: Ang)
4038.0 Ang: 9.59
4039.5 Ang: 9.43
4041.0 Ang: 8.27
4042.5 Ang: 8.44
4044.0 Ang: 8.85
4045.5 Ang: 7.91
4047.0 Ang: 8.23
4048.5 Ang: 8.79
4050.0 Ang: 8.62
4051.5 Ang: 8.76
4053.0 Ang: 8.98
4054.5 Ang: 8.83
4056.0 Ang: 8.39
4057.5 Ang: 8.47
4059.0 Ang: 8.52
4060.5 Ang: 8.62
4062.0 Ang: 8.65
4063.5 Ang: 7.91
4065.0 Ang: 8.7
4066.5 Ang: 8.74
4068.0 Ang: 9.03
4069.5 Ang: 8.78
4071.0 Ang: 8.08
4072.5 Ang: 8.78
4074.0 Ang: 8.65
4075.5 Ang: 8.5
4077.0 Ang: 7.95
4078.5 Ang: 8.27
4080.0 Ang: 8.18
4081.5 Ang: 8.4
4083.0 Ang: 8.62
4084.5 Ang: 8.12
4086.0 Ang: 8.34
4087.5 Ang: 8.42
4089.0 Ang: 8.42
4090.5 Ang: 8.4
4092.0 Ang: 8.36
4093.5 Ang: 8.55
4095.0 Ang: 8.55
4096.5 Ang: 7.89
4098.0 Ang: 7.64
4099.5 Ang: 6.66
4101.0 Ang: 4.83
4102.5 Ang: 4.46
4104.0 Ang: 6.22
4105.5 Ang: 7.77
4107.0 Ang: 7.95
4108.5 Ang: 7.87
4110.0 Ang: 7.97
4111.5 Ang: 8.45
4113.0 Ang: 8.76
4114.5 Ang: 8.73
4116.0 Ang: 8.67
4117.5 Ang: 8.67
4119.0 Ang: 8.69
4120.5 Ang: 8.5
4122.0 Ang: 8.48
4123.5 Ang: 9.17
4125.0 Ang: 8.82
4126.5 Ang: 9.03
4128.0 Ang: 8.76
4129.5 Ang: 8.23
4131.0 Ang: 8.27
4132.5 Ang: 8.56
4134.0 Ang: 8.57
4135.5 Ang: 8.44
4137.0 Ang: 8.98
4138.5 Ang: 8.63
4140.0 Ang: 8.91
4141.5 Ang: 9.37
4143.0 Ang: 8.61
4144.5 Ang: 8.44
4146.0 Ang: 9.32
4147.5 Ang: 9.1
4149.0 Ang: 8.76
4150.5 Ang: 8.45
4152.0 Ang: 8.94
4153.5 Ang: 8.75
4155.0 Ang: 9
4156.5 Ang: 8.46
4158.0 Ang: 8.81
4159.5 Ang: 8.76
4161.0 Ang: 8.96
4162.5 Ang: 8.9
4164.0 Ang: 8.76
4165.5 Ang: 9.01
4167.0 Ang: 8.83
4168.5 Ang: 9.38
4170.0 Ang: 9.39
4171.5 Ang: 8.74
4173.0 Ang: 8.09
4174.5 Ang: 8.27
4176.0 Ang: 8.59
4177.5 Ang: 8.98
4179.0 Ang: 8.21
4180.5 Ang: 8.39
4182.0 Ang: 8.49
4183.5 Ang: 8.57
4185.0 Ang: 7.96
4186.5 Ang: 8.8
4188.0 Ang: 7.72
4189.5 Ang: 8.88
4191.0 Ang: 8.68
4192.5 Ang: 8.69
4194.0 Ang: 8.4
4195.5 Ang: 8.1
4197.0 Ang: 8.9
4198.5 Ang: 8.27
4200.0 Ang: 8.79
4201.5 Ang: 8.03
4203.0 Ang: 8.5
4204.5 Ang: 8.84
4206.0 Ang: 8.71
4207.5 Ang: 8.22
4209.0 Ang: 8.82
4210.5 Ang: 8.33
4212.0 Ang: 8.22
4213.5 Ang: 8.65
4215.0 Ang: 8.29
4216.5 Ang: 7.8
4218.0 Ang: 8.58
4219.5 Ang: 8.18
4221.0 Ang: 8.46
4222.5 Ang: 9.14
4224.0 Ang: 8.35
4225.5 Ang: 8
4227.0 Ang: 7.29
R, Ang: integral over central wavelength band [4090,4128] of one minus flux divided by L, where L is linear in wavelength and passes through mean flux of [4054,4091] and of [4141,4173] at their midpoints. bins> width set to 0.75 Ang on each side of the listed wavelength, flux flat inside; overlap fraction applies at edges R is 2.9 Ang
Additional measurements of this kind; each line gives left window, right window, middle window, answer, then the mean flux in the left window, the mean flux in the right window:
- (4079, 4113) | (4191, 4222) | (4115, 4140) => -2.23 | 7.76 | 8.45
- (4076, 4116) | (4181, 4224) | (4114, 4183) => -4.92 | 7.86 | 8.46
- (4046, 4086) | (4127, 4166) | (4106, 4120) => 0.41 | 8.51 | 8.76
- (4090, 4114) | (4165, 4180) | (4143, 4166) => -1.07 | 7.52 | 8.74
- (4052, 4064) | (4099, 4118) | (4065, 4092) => -1.14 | 8.56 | 7.46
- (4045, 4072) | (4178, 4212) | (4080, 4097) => 0.35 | 8.56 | 8.47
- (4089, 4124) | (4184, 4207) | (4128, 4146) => -1.30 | 7.88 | 8.48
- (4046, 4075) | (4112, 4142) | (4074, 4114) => 3.71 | 8.6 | 8.7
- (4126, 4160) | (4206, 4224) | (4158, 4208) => -0.19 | 8.74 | 8.44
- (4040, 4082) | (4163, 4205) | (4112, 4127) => -0.34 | 8.52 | 8.58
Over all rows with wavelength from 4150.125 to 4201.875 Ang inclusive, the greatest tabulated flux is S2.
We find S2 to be 9.39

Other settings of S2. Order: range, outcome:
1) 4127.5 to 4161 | 9.37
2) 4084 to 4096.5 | 8.55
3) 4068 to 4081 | 9.03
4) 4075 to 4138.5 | 9.17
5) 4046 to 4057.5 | 8.98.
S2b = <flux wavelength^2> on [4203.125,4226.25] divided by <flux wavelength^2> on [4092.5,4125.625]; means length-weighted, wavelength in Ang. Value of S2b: 1.1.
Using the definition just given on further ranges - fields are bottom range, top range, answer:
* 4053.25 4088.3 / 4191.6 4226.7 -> 1.06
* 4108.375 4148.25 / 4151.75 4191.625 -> 1.02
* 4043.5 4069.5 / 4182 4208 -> 1.06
